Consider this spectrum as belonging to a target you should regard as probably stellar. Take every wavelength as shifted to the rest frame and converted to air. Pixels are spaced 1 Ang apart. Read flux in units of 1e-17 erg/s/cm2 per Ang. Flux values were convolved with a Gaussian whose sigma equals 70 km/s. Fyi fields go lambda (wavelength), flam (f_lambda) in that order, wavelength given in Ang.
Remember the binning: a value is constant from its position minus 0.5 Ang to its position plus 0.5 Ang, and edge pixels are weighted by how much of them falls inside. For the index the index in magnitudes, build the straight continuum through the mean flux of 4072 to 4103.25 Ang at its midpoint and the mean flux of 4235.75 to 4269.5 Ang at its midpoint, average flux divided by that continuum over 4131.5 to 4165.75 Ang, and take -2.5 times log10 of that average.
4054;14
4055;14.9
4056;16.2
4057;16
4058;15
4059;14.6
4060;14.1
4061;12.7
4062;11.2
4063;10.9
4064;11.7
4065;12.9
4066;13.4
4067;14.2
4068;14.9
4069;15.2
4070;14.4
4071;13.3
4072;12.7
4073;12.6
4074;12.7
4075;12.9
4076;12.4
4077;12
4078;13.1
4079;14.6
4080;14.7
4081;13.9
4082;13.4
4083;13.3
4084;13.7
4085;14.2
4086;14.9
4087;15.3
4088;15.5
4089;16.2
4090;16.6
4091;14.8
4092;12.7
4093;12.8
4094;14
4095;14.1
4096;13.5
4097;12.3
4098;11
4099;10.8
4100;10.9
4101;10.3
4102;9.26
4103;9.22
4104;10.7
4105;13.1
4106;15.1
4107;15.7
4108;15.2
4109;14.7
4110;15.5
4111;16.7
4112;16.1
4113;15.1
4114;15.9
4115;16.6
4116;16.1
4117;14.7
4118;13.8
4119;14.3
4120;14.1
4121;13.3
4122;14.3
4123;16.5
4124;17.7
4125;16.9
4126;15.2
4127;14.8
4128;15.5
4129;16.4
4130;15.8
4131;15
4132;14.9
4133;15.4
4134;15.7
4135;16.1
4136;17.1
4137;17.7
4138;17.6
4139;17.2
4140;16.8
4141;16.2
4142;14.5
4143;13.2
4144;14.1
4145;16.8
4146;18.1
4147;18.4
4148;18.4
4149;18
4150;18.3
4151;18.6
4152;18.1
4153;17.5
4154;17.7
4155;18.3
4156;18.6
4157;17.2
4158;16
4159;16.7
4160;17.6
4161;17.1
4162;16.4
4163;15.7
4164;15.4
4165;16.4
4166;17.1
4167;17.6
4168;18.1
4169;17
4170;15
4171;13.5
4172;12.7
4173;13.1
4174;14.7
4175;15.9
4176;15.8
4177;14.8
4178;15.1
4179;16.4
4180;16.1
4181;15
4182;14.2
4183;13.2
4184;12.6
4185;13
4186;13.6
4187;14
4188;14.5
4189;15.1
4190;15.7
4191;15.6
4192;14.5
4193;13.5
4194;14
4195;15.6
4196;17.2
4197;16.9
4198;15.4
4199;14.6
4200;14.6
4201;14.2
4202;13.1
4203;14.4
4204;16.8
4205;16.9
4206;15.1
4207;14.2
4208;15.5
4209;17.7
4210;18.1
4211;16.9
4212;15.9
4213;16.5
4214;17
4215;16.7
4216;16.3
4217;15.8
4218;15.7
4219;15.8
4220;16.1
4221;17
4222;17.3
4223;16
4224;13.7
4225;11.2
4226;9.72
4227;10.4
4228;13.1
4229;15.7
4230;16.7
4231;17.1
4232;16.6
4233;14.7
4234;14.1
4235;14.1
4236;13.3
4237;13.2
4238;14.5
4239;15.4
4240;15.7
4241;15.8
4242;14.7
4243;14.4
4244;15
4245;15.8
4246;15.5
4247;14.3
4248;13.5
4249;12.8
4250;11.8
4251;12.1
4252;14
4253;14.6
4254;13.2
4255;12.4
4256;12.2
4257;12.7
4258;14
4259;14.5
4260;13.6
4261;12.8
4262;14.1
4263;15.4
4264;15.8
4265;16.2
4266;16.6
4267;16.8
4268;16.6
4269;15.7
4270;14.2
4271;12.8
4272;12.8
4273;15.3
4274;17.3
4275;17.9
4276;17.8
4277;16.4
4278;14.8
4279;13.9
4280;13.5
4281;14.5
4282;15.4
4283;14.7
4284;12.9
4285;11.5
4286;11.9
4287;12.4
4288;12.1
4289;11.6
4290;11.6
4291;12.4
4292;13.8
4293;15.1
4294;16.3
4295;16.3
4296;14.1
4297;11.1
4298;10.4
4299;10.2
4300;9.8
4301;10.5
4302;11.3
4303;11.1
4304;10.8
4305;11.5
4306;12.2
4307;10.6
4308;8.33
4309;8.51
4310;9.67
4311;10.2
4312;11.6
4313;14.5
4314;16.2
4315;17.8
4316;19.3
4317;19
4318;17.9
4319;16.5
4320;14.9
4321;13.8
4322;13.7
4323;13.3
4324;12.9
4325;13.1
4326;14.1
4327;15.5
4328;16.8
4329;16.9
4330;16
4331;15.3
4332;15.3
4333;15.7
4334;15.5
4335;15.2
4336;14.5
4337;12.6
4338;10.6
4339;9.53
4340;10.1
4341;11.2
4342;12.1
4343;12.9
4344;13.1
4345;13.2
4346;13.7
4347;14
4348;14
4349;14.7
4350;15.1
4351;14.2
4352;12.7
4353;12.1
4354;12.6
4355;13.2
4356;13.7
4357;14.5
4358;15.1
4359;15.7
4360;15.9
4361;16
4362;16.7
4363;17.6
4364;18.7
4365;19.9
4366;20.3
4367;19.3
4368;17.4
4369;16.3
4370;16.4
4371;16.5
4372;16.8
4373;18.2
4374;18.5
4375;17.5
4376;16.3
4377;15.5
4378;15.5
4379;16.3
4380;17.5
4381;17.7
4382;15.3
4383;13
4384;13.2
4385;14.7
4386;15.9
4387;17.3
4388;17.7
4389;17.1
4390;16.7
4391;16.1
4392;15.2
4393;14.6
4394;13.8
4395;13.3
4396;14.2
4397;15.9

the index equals -0.23 mag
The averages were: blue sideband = 13.2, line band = 16.8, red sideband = 14.4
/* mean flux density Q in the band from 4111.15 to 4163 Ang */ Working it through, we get 16.3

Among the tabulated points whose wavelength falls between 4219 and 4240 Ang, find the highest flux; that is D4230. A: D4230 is 17.3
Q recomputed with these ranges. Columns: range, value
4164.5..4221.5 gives 15.4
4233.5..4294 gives 14.2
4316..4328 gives 15.2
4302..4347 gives 13.6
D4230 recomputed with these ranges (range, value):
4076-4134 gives 17.7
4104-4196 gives 18.6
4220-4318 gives 19.3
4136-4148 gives 18.4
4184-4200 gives 17.2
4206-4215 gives 18.1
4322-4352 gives 16.9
